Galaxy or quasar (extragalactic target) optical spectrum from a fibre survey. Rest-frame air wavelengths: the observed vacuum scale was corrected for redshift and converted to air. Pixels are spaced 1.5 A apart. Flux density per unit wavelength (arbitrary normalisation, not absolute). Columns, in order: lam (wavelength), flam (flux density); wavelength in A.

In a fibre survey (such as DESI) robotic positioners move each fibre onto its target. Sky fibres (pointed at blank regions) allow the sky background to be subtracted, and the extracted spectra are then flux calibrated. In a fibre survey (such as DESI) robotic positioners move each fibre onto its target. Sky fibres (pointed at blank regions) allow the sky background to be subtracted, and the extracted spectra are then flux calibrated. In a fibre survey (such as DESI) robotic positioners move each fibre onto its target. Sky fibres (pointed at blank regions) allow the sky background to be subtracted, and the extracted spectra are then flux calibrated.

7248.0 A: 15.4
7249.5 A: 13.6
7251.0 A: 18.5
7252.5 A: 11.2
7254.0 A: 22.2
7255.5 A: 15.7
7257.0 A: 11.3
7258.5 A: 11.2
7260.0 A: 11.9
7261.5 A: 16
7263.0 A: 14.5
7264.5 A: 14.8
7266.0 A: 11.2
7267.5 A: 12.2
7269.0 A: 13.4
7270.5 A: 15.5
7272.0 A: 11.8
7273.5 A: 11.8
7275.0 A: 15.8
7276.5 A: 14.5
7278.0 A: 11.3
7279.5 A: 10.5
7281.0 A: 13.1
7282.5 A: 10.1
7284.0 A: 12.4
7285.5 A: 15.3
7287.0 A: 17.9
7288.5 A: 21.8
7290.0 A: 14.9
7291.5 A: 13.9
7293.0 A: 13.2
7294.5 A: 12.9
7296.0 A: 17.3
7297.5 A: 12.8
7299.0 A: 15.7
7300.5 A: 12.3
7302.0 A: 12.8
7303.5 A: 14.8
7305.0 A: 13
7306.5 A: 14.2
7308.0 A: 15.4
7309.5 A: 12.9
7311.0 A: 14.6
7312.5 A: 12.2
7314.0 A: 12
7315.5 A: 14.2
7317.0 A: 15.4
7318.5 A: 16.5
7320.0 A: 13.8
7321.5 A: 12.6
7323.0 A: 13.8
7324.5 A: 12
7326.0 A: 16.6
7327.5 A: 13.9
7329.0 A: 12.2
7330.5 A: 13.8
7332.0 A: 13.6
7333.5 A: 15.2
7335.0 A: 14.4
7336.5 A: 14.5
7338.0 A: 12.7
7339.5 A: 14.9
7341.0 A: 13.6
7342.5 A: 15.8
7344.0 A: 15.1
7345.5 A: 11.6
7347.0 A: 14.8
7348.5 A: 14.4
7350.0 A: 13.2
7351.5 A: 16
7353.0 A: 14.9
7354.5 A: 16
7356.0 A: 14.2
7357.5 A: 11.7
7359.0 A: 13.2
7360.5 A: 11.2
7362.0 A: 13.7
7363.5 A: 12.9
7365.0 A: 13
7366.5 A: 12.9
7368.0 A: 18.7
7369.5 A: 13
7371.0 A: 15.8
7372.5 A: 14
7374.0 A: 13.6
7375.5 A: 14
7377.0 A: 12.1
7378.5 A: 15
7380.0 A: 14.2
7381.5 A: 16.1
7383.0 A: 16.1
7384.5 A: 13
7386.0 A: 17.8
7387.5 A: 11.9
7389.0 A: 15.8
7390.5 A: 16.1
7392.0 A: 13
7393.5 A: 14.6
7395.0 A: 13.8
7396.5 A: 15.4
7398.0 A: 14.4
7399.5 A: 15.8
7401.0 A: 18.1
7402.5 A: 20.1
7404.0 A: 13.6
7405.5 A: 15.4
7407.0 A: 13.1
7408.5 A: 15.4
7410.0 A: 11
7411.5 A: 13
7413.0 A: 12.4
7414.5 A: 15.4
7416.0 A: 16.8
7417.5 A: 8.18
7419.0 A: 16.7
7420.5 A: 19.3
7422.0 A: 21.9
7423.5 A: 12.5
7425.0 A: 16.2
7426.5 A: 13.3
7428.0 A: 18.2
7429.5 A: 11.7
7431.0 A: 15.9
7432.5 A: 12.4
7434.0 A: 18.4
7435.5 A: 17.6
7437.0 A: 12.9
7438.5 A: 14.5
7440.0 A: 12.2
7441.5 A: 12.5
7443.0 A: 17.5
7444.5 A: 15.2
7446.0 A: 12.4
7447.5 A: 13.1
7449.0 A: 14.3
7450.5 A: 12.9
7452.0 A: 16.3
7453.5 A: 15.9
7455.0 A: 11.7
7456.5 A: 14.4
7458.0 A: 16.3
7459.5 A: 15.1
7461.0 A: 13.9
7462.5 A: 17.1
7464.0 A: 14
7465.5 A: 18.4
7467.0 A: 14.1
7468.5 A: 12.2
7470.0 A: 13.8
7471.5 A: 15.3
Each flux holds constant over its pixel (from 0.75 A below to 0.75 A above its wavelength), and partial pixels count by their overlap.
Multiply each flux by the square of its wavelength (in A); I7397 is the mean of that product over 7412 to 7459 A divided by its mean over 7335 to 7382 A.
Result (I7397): 1.07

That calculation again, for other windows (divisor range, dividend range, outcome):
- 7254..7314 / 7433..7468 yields 1.12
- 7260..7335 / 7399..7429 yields 1.13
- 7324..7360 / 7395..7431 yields 1.09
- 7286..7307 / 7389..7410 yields 1.05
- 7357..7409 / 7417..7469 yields 1.04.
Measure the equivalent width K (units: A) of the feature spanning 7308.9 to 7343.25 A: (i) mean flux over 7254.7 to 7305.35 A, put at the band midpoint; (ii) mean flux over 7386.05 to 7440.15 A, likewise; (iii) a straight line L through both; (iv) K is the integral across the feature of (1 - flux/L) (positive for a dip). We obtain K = 0.5 A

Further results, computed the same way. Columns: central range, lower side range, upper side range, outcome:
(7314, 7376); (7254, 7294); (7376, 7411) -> 1.6 A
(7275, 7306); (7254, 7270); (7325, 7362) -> -0.6 A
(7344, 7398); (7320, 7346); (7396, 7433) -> 0.8 A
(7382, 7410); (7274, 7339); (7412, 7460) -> -1.0 A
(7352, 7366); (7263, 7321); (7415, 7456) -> 0.9 A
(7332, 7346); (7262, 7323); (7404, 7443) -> 0.0 A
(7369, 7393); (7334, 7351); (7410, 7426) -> 0.2 A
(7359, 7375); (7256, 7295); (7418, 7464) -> 0.6 A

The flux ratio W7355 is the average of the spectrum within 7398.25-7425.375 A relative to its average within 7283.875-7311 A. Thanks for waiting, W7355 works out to 1.04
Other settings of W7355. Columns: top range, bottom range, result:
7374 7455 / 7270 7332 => 1.06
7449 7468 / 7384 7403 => 0.97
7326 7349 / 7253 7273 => 1.01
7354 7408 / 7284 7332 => 1.02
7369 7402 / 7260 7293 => 1.06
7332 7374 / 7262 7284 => 1.09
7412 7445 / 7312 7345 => 1.07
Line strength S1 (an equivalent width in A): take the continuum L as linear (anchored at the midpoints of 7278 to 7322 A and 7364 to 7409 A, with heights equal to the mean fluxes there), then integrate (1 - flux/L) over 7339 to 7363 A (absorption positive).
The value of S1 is 0.9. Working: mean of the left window 14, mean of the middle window 14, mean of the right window 14.8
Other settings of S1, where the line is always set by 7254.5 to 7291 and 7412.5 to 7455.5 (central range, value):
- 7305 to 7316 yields 0.3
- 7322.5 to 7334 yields 0.2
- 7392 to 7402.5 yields -0.7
